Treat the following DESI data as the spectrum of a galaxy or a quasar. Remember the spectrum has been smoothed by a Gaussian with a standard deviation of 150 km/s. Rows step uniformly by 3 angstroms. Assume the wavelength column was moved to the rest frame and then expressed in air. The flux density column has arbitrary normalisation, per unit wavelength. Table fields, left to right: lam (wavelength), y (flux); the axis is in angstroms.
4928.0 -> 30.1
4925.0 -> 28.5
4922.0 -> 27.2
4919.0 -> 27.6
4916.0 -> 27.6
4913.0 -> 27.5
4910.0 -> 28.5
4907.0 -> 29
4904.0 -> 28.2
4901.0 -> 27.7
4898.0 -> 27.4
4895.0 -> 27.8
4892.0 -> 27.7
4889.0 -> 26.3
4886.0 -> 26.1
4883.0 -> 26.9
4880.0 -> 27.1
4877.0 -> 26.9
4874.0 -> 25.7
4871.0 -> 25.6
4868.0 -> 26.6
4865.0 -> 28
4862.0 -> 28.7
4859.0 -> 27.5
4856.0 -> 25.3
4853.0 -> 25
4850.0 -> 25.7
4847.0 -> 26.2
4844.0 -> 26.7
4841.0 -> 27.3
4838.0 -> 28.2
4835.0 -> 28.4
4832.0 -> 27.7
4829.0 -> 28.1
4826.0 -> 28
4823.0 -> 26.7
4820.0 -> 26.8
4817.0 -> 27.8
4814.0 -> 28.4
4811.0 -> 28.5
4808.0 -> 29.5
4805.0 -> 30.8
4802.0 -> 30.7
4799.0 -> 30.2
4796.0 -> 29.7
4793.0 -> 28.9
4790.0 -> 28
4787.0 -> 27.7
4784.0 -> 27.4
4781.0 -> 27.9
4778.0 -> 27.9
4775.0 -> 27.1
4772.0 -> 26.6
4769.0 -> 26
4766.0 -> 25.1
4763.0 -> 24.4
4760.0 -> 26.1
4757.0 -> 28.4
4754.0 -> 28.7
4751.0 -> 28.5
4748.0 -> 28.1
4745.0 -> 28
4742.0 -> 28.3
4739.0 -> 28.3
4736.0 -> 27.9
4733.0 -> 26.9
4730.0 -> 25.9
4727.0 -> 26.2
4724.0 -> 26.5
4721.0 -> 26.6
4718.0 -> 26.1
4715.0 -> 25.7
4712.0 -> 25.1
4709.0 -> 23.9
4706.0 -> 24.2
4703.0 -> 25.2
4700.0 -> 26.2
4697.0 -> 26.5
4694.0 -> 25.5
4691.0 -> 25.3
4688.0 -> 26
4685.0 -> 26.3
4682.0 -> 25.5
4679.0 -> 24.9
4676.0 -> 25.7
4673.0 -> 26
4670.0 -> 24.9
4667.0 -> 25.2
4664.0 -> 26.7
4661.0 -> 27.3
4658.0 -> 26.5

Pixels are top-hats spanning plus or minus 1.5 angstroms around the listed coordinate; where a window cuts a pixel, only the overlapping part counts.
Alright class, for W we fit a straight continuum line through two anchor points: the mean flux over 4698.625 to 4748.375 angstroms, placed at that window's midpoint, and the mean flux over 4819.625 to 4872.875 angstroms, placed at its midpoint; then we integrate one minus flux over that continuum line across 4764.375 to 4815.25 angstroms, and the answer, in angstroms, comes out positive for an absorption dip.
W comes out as -2.9 angstroms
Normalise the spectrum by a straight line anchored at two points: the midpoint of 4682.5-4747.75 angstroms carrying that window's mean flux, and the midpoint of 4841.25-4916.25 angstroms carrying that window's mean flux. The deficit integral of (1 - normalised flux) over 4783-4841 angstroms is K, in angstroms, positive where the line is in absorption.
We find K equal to -3.9 angstroms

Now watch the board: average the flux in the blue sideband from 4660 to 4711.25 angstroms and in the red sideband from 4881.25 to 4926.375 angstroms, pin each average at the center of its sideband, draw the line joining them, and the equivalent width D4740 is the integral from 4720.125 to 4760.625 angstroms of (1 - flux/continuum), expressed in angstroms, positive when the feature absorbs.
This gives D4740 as -2.2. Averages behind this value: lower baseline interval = 25.6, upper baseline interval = 27.6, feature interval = 27.5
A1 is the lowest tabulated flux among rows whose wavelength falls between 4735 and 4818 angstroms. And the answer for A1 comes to 24.4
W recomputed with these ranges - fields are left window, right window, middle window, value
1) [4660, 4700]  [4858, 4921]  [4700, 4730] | 0.6 angstroms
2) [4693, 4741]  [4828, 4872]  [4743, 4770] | -0.7 angstroms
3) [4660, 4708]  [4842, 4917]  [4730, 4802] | -3.9 angstroms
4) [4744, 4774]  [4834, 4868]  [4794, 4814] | -2.1 angstroms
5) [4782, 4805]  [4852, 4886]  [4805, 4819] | -0.1 angstroms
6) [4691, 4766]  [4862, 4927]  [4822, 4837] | -0.4 angstroms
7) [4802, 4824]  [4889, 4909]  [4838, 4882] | 2.4 angstroms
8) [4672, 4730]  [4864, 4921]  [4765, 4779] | -0.2 angstroms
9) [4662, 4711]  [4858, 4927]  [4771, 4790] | -0.8 angstroms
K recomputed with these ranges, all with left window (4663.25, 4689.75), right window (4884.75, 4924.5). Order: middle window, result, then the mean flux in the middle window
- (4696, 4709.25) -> 0.31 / 25.3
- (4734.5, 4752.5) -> -1.34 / 28.2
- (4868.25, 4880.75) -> 0.48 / 26.3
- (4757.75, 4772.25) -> 0.39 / 25.7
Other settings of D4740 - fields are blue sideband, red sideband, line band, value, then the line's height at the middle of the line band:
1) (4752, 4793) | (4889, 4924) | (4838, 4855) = 0.7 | 27.5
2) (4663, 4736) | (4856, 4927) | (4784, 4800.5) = -1.4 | 26.5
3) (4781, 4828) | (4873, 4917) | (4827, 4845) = 0.3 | 28.2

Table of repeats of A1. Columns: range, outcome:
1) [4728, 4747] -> 25.9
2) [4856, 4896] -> 25.3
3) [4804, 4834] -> 26.7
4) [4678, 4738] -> 23.9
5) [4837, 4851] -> 25.7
